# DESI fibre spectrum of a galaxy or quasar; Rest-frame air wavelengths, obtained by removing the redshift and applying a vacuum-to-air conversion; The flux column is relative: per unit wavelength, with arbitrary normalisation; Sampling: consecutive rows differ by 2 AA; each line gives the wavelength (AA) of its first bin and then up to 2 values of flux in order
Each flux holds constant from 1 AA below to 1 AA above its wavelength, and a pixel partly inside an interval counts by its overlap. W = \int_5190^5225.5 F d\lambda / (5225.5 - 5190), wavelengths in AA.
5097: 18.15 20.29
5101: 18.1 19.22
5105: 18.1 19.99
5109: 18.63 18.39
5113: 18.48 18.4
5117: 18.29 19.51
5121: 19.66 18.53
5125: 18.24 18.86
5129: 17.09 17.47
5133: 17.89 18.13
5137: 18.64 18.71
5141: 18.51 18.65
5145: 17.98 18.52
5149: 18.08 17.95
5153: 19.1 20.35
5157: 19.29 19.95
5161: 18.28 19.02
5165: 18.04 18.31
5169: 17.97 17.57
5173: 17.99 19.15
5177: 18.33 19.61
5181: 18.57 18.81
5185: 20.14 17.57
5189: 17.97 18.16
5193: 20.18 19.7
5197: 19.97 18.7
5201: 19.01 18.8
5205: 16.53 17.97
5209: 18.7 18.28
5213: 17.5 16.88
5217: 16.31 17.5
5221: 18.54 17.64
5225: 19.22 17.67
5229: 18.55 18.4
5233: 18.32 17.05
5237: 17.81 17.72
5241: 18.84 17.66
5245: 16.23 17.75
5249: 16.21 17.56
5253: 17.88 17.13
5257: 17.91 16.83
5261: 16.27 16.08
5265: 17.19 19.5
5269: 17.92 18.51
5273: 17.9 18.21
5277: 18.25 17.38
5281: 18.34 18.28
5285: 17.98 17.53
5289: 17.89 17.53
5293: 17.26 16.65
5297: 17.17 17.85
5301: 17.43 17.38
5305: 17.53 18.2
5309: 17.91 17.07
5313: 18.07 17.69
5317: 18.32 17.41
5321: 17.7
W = 18.3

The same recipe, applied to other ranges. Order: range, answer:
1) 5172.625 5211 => 18.7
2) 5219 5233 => 18.3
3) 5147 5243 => 18.4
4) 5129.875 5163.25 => 18.6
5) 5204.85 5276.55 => 17.7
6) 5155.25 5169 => 18.8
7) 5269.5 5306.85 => 17.7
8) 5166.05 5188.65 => 18.5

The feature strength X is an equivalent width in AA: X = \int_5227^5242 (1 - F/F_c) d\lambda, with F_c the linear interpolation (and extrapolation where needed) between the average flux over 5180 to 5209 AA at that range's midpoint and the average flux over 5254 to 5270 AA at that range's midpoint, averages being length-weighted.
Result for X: -0.1 AA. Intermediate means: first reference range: 18.7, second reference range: 17.4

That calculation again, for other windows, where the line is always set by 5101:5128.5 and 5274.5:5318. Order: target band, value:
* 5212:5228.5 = 0.4 AA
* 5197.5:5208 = 0.0 AA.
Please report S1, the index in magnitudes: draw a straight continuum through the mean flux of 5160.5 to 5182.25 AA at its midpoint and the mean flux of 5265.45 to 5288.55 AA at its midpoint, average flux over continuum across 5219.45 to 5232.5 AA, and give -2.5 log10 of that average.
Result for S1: 0.00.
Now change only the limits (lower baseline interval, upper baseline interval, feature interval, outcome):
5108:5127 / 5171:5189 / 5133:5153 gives 0.018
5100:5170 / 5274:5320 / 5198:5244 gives 0.008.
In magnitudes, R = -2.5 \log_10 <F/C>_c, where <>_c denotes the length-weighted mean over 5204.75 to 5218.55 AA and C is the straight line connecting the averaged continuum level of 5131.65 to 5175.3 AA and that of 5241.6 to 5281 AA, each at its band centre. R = 0.03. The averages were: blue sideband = 18.5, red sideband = 17.5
